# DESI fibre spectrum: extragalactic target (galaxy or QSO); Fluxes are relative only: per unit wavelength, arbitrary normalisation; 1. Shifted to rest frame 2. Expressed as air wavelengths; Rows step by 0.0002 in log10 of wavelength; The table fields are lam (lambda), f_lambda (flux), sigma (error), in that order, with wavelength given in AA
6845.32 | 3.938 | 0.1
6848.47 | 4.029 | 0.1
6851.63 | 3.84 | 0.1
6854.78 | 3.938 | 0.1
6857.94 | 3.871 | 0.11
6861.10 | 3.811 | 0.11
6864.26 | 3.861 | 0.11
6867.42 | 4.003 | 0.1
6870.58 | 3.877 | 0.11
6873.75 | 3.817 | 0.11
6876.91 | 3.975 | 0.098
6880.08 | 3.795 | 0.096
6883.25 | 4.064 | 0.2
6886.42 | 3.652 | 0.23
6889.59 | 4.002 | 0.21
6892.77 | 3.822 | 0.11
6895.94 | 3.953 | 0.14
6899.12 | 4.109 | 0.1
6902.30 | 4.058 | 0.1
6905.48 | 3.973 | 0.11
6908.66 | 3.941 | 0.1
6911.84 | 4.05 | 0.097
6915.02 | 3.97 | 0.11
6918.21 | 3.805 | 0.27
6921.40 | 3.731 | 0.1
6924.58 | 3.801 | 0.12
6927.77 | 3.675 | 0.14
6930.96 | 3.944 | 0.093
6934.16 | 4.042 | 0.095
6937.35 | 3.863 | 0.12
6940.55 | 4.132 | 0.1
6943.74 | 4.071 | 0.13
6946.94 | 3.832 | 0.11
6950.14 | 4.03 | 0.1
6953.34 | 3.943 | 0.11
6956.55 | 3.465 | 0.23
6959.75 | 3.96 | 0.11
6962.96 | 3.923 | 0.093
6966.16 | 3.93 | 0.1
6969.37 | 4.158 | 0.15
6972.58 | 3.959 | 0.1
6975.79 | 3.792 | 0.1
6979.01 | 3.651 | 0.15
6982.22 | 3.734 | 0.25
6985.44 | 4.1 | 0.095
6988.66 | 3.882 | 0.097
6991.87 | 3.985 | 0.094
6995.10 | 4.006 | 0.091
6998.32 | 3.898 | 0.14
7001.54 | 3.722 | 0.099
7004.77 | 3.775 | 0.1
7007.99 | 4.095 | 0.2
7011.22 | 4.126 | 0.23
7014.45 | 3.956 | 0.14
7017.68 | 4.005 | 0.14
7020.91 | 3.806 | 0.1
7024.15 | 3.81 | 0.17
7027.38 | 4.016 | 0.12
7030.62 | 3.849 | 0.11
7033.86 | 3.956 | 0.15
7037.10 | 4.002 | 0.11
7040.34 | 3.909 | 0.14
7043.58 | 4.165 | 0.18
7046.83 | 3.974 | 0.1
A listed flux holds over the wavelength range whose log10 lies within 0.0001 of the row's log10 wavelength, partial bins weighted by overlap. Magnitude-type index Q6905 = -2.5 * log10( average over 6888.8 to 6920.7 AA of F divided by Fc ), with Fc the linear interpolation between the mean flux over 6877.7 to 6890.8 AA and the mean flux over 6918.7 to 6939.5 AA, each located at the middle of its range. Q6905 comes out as -0.03 mag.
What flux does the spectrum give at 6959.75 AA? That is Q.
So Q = 3.96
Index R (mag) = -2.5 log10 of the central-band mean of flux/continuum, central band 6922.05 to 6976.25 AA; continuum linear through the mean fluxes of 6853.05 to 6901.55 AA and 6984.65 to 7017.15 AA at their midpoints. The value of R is 0.01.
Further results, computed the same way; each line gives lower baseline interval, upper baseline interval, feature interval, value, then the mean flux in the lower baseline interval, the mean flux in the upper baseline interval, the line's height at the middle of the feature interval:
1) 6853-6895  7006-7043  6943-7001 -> 0.010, 3.89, 3.96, 3.94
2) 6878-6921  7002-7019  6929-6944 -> -0.014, 3.93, 3.97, 3.95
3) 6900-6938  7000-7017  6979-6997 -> 0.005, 3.91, 3.94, 3.93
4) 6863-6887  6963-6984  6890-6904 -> -0.027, 3.89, 3.88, 3.89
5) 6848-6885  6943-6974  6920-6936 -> 0.021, 3.9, 3.92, 3.92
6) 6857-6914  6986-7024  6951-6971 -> 0.008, 3.93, 3.93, 3.93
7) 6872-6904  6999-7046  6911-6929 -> 0.026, 3.92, 3.94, 3.93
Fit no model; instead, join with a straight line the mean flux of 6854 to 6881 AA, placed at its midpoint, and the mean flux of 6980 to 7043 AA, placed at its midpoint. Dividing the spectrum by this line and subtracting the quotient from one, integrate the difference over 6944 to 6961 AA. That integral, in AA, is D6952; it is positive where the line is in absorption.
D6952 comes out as 0.2 AA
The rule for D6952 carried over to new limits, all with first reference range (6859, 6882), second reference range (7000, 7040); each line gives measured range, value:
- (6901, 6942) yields -0.26 AA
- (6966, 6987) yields 0.06 AA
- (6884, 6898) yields 0.03 AA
